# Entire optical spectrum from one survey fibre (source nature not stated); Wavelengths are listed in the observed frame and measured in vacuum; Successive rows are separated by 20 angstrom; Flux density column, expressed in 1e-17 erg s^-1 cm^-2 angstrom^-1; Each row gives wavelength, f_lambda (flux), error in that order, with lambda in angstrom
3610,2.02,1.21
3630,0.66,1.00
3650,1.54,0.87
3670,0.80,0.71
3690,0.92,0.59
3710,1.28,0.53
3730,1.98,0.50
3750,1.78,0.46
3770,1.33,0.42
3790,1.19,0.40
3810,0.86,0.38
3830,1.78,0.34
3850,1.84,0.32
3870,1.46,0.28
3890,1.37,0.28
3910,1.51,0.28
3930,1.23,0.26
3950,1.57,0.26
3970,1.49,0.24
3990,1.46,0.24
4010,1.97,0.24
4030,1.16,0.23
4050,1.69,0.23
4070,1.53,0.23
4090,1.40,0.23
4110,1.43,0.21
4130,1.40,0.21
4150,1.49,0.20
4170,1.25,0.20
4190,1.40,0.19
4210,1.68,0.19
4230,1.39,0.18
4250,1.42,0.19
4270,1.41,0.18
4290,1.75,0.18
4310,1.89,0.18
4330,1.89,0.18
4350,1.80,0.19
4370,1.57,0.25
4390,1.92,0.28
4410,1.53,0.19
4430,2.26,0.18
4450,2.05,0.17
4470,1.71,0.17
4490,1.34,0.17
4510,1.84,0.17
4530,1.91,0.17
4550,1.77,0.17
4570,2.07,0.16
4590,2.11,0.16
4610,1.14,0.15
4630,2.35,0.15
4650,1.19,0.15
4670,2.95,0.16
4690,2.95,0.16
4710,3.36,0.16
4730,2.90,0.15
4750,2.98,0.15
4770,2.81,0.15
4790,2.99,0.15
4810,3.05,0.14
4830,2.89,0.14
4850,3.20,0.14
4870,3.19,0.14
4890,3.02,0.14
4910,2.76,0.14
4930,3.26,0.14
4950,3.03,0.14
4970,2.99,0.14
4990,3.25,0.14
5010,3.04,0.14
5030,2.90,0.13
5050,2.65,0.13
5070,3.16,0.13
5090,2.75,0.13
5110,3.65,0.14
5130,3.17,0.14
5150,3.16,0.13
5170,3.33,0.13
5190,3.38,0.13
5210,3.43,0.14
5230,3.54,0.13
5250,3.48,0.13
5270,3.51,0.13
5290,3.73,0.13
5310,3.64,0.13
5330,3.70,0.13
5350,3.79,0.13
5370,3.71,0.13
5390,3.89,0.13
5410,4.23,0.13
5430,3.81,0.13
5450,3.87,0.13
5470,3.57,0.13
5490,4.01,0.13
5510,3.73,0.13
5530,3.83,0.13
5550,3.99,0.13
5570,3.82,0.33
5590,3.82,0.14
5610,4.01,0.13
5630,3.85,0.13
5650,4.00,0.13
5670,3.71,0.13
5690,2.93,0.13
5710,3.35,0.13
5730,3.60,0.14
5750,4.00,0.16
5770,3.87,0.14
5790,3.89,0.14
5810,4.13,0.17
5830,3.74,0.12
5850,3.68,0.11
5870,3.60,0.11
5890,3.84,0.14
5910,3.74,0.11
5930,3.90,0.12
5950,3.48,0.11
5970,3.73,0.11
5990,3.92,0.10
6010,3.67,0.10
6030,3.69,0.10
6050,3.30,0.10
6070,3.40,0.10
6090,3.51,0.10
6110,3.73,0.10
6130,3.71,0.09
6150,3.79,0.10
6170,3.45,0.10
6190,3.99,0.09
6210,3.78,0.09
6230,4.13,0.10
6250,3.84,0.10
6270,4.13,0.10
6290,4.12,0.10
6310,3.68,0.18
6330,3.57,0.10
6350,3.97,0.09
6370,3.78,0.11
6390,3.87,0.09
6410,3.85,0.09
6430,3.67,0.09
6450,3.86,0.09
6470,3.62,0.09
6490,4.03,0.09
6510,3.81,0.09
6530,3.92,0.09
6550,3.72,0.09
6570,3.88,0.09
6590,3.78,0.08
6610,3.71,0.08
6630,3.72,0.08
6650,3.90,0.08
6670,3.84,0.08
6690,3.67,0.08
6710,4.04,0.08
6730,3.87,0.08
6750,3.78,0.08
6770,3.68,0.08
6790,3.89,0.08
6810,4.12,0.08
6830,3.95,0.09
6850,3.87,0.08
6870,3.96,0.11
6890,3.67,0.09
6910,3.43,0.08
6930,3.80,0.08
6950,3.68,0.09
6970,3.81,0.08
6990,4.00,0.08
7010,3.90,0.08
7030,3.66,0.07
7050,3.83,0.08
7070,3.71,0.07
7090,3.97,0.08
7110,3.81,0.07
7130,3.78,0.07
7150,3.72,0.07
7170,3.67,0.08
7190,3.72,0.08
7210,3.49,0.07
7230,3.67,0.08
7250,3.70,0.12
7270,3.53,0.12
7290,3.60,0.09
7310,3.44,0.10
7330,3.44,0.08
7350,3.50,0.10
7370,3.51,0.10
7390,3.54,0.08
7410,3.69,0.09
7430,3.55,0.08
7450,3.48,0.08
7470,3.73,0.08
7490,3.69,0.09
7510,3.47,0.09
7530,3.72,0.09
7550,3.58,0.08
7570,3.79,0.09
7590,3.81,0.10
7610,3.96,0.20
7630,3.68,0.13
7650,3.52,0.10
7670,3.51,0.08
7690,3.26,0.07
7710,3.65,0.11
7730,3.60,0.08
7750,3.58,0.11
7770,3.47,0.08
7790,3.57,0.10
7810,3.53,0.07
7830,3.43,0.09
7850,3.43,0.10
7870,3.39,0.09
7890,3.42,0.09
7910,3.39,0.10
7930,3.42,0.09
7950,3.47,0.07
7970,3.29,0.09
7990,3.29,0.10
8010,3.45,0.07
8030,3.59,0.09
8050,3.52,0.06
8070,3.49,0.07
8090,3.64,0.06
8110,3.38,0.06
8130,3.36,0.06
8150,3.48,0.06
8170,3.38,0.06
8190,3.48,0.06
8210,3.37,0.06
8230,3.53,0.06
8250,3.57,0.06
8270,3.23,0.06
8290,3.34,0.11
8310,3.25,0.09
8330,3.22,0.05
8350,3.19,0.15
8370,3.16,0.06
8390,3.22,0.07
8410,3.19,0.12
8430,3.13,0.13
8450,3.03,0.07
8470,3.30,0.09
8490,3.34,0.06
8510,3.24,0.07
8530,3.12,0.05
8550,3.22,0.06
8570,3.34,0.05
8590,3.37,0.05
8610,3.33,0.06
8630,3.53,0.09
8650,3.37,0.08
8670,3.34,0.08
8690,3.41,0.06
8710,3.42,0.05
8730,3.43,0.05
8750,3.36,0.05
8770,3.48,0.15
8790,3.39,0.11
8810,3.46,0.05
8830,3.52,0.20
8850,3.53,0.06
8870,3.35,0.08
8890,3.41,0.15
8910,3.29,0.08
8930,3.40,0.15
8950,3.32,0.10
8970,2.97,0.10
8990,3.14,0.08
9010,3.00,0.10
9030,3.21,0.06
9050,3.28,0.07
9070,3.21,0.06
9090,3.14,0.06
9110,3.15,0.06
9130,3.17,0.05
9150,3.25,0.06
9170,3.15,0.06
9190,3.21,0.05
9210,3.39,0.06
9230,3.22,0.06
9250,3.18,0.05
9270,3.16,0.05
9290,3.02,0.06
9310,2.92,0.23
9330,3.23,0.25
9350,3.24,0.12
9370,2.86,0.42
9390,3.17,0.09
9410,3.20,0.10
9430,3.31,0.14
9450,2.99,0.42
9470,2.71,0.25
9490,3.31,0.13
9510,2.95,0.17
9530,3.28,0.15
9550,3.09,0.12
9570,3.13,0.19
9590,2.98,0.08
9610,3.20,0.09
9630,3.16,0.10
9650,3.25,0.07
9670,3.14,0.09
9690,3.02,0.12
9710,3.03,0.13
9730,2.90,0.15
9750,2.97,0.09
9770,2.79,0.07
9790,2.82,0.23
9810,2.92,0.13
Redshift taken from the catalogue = 0.17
